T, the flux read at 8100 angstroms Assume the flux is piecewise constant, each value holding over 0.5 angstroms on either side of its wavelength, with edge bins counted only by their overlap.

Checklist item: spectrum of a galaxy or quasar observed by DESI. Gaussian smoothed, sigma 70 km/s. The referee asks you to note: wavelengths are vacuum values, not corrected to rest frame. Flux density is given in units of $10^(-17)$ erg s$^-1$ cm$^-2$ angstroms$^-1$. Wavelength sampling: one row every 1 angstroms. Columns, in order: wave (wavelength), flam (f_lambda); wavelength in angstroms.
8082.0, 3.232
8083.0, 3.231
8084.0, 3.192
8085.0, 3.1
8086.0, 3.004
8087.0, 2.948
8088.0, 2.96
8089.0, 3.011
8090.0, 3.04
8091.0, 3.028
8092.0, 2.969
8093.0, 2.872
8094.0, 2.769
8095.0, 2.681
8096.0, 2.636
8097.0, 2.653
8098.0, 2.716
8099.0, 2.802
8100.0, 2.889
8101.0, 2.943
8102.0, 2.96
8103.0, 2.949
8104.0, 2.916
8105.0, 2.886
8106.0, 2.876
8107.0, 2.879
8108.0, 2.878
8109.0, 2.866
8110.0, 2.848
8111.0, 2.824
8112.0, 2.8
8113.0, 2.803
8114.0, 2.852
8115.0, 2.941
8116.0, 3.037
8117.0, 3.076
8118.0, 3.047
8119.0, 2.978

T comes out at 2.889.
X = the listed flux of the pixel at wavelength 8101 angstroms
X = 2.943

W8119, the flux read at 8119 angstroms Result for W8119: 2.978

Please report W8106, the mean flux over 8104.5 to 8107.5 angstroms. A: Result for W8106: 2.88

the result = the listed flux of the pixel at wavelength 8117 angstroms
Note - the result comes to 3.076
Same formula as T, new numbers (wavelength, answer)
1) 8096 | 2.636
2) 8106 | 2.876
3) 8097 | 2.653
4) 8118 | 3.047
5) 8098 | 2.716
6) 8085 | 3.1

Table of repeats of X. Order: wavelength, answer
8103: 2.949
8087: 2.948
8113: 2.803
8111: 2.824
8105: 2.886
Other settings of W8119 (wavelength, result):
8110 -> 2.848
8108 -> 2.878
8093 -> 2.872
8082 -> 3.232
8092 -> 2.969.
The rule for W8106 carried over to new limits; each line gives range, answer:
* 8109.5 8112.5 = 2.82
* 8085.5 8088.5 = 2.97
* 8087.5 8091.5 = 3.01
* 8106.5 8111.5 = 2.86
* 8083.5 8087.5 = 3.06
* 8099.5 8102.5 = 2.93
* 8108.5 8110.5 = 2.86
